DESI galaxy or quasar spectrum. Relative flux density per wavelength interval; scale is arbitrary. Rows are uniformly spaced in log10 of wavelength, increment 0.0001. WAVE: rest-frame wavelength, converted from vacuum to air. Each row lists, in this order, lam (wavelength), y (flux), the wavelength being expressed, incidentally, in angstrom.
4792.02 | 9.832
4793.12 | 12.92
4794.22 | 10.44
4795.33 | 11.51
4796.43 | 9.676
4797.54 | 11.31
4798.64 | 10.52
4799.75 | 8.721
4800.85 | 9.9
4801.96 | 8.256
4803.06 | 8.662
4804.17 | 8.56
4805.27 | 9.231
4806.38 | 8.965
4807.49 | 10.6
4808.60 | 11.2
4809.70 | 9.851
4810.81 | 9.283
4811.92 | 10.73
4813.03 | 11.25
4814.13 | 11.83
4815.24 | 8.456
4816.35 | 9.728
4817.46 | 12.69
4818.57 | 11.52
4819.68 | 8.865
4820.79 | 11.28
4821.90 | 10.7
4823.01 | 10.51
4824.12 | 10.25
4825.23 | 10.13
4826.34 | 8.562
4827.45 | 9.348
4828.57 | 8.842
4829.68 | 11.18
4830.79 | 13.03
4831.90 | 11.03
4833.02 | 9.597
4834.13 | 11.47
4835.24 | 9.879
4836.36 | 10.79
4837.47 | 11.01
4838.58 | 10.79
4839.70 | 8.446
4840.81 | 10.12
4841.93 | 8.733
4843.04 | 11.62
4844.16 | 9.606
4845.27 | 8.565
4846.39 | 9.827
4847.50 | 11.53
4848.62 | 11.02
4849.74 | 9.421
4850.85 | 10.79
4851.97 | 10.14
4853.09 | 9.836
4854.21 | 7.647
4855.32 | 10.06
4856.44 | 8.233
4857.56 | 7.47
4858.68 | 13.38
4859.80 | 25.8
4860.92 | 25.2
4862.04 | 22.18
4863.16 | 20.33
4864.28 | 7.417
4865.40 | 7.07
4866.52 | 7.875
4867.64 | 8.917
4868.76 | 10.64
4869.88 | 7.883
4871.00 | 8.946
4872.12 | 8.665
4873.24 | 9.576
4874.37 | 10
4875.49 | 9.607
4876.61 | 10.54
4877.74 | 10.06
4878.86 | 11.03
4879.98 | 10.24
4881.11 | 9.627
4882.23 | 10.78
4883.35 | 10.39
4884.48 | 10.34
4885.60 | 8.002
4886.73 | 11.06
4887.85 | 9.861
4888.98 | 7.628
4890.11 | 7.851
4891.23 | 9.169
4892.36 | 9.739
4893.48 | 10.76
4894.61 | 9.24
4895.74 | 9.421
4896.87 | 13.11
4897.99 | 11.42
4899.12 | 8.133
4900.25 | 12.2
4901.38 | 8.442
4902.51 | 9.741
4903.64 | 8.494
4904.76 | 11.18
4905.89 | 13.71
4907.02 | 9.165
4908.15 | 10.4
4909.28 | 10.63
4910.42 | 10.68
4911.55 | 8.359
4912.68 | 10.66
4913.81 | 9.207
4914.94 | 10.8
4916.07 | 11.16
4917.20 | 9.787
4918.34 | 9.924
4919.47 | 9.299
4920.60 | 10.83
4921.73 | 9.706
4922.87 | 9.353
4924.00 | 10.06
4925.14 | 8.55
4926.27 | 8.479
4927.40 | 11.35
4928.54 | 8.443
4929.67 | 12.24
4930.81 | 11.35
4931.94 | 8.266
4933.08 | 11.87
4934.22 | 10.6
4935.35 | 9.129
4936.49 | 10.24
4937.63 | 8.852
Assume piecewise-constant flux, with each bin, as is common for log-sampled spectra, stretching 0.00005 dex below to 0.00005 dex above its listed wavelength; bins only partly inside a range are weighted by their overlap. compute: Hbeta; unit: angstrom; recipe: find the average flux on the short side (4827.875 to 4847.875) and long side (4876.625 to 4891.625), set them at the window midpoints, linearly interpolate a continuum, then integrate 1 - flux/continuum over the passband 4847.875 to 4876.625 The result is -4.3 angstrom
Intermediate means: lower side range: 10.3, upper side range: 9.73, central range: 11.5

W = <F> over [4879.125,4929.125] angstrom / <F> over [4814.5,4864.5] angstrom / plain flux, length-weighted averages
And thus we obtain 0.9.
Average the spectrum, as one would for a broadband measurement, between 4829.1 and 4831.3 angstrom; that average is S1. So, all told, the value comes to 12.1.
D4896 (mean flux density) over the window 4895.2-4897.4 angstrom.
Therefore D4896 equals 11.2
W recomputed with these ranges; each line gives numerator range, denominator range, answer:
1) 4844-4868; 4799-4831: 1.19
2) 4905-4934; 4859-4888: 0.87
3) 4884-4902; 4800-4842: 0.96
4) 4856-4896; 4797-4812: 1.14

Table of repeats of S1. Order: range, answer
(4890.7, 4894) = 9.89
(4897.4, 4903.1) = 10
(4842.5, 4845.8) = 9.94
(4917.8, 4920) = 9.62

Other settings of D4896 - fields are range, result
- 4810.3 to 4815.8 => 10.3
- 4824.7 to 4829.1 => 9.21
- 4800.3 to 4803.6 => 8.95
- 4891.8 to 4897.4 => 10.4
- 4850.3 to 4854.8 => 9.6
